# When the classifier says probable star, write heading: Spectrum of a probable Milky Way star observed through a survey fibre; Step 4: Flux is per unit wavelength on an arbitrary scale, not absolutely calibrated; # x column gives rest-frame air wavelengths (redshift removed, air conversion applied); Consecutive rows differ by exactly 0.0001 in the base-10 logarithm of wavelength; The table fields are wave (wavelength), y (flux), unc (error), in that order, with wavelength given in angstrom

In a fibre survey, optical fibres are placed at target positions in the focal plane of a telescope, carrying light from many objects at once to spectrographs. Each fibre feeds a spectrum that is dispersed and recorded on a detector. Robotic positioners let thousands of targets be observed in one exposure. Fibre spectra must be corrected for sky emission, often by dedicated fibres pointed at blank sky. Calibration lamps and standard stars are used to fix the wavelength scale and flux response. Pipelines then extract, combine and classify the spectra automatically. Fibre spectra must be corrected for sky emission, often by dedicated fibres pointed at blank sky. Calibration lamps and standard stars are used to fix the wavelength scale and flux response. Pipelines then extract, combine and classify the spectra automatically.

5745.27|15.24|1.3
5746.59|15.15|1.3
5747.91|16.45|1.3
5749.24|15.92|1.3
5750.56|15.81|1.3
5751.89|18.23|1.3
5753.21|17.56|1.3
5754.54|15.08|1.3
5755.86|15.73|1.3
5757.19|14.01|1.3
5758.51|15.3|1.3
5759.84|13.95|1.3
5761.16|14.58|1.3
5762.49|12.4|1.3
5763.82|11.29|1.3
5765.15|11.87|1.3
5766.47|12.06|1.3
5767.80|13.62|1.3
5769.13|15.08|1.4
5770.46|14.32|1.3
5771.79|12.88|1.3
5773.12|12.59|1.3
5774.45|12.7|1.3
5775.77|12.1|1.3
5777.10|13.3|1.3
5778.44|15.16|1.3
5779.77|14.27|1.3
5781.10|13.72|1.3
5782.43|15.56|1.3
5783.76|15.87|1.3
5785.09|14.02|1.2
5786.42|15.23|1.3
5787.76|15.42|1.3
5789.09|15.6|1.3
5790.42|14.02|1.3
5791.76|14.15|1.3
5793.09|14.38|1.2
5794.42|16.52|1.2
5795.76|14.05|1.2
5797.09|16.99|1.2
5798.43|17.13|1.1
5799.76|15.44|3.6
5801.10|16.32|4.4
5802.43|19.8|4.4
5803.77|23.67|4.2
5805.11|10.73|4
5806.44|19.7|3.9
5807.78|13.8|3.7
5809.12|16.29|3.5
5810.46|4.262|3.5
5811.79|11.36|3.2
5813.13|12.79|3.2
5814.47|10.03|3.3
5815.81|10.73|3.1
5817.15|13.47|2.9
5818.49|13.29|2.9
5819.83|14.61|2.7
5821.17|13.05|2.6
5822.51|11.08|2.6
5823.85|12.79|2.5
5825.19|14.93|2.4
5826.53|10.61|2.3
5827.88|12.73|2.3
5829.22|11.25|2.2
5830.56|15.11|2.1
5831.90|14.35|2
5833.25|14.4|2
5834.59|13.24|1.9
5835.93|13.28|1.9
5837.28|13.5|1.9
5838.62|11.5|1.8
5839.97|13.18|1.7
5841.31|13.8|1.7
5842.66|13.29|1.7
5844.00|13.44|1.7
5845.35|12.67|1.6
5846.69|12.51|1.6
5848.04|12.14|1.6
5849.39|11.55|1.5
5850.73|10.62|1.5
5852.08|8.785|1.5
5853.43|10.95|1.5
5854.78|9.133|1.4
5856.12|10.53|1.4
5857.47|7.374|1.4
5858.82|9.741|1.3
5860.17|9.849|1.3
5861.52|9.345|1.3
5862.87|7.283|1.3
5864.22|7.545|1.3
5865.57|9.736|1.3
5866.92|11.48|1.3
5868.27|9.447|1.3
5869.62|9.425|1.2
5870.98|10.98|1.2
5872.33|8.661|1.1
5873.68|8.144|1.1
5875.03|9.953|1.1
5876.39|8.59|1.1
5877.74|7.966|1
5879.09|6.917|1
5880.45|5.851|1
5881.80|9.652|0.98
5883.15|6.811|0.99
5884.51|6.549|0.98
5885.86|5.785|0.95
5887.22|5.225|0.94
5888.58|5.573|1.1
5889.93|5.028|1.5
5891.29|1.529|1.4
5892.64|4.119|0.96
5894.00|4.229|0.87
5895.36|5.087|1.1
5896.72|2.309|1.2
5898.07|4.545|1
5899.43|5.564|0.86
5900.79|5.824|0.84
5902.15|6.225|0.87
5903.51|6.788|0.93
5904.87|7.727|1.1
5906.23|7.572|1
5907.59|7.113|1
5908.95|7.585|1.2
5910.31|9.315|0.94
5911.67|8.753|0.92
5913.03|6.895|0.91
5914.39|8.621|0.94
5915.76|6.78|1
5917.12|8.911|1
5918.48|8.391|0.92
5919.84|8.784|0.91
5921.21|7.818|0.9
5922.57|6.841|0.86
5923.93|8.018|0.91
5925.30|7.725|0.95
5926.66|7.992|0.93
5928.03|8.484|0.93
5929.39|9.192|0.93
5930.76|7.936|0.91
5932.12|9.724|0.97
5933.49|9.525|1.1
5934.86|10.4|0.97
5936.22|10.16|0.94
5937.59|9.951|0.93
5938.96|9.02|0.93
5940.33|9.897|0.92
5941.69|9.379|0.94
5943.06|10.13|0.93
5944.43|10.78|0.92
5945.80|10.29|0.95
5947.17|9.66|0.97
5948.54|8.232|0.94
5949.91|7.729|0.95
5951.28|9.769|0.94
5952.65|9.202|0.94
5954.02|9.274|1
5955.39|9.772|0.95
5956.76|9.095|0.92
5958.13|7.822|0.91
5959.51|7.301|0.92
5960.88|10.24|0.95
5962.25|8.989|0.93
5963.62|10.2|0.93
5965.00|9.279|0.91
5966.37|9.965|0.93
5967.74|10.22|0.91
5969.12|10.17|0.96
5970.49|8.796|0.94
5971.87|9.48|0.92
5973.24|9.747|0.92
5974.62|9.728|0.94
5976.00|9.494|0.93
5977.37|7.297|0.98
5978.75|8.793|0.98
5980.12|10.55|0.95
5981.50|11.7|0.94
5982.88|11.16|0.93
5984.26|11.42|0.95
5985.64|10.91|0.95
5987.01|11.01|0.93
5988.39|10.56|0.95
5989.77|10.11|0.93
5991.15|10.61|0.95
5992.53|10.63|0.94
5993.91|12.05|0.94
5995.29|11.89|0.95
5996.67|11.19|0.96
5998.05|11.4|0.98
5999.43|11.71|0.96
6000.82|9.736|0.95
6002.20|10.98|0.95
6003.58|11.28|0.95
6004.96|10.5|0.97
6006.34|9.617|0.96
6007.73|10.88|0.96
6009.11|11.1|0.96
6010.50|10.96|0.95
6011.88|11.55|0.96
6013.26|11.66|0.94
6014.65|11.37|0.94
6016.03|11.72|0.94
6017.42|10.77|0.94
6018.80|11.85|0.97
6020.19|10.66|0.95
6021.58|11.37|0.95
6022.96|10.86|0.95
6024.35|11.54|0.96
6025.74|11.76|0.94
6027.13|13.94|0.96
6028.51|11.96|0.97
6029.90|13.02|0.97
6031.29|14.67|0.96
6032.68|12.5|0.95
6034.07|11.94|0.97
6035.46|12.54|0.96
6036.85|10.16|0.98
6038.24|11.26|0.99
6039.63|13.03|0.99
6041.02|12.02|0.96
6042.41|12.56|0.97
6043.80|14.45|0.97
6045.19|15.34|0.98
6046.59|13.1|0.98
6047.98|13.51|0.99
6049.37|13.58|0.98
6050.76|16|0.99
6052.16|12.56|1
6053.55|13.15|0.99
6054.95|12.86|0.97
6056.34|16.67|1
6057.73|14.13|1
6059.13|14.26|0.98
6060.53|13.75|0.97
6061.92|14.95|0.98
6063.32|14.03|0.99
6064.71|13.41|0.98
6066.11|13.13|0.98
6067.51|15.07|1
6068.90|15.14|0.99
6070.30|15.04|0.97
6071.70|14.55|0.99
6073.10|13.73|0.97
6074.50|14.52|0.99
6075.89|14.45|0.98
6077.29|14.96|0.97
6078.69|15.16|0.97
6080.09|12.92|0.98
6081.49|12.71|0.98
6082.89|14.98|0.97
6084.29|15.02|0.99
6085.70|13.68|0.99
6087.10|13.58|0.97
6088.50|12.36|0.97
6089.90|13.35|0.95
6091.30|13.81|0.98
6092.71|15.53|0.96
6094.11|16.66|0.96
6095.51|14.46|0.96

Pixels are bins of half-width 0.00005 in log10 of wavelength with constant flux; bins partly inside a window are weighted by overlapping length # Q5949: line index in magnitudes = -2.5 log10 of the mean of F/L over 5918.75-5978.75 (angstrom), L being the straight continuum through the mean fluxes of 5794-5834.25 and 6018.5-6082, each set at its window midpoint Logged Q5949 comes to 0.44 mag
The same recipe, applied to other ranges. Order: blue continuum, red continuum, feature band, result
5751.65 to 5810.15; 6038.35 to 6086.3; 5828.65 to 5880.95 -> 0.34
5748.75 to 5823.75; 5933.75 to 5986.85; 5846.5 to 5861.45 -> 0.22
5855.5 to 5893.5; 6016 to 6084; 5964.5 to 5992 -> 0.10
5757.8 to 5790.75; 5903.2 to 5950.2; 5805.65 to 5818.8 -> 0.00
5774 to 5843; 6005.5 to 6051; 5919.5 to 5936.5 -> 0.45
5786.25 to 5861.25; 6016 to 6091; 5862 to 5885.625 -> 0.48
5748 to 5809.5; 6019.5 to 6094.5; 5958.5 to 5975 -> 0.42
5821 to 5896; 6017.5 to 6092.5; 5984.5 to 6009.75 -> 0.14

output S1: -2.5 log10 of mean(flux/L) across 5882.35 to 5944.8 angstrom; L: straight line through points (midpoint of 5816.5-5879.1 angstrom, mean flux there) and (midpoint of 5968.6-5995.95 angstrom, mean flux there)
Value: 0.41 mag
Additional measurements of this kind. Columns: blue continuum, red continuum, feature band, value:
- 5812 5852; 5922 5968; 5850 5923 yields 0.40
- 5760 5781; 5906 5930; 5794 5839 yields -0.19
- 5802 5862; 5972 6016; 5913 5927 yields 0.41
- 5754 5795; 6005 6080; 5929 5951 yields 0.37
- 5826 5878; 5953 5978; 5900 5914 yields 0.34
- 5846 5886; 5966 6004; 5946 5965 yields 0.12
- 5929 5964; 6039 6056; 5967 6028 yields 0.07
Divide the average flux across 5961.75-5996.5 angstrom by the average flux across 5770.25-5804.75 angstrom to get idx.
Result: 0.67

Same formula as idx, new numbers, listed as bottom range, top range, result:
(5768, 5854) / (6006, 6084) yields 0.95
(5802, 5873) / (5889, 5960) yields 0.65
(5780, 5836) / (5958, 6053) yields 0.79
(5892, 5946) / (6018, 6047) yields 1.58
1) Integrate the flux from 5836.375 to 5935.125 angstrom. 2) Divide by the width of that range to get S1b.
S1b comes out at 8.45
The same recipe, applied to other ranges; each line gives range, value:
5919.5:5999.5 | 9.64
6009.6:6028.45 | 11.6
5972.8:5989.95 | 10.2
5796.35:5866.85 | 12.6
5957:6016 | 10.3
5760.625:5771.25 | 13.1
